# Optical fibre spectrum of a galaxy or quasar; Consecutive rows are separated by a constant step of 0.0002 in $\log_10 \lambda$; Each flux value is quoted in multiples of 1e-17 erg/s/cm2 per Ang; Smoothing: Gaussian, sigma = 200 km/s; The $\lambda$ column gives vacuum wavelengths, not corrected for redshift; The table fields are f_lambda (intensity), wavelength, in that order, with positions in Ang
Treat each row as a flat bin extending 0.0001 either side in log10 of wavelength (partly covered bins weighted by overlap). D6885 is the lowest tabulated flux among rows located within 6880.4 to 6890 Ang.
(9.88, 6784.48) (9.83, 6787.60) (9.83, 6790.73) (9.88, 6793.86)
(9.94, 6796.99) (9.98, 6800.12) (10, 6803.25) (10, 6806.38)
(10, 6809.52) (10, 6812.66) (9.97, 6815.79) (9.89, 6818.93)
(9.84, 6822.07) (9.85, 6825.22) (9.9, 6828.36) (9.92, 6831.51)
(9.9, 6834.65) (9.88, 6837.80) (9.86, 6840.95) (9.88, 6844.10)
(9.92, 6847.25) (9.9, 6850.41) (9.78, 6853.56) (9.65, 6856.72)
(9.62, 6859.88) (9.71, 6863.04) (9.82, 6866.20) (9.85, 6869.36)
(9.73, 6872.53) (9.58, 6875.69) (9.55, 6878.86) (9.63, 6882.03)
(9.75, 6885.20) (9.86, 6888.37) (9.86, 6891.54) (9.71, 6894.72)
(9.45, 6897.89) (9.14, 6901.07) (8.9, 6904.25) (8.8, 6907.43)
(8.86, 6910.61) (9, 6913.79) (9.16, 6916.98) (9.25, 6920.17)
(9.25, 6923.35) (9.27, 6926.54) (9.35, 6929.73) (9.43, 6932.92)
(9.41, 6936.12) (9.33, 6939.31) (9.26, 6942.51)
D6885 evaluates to 9.63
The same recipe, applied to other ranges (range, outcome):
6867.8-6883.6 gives 9.55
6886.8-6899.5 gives 9.45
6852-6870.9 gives 9.62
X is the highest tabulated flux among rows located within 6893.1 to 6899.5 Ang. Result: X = 9.71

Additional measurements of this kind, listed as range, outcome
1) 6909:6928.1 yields 9.27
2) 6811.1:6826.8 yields 10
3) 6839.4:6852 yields 9.92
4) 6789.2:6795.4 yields 9.88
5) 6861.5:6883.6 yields 9.85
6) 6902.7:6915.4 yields 9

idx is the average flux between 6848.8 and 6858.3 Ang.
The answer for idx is 9.77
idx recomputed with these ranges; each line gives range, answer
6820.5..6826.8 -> 9.84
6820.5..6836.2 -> 9.88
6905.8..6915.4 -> 8.89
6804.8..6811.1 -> 9.99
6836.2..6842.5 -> 9.87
